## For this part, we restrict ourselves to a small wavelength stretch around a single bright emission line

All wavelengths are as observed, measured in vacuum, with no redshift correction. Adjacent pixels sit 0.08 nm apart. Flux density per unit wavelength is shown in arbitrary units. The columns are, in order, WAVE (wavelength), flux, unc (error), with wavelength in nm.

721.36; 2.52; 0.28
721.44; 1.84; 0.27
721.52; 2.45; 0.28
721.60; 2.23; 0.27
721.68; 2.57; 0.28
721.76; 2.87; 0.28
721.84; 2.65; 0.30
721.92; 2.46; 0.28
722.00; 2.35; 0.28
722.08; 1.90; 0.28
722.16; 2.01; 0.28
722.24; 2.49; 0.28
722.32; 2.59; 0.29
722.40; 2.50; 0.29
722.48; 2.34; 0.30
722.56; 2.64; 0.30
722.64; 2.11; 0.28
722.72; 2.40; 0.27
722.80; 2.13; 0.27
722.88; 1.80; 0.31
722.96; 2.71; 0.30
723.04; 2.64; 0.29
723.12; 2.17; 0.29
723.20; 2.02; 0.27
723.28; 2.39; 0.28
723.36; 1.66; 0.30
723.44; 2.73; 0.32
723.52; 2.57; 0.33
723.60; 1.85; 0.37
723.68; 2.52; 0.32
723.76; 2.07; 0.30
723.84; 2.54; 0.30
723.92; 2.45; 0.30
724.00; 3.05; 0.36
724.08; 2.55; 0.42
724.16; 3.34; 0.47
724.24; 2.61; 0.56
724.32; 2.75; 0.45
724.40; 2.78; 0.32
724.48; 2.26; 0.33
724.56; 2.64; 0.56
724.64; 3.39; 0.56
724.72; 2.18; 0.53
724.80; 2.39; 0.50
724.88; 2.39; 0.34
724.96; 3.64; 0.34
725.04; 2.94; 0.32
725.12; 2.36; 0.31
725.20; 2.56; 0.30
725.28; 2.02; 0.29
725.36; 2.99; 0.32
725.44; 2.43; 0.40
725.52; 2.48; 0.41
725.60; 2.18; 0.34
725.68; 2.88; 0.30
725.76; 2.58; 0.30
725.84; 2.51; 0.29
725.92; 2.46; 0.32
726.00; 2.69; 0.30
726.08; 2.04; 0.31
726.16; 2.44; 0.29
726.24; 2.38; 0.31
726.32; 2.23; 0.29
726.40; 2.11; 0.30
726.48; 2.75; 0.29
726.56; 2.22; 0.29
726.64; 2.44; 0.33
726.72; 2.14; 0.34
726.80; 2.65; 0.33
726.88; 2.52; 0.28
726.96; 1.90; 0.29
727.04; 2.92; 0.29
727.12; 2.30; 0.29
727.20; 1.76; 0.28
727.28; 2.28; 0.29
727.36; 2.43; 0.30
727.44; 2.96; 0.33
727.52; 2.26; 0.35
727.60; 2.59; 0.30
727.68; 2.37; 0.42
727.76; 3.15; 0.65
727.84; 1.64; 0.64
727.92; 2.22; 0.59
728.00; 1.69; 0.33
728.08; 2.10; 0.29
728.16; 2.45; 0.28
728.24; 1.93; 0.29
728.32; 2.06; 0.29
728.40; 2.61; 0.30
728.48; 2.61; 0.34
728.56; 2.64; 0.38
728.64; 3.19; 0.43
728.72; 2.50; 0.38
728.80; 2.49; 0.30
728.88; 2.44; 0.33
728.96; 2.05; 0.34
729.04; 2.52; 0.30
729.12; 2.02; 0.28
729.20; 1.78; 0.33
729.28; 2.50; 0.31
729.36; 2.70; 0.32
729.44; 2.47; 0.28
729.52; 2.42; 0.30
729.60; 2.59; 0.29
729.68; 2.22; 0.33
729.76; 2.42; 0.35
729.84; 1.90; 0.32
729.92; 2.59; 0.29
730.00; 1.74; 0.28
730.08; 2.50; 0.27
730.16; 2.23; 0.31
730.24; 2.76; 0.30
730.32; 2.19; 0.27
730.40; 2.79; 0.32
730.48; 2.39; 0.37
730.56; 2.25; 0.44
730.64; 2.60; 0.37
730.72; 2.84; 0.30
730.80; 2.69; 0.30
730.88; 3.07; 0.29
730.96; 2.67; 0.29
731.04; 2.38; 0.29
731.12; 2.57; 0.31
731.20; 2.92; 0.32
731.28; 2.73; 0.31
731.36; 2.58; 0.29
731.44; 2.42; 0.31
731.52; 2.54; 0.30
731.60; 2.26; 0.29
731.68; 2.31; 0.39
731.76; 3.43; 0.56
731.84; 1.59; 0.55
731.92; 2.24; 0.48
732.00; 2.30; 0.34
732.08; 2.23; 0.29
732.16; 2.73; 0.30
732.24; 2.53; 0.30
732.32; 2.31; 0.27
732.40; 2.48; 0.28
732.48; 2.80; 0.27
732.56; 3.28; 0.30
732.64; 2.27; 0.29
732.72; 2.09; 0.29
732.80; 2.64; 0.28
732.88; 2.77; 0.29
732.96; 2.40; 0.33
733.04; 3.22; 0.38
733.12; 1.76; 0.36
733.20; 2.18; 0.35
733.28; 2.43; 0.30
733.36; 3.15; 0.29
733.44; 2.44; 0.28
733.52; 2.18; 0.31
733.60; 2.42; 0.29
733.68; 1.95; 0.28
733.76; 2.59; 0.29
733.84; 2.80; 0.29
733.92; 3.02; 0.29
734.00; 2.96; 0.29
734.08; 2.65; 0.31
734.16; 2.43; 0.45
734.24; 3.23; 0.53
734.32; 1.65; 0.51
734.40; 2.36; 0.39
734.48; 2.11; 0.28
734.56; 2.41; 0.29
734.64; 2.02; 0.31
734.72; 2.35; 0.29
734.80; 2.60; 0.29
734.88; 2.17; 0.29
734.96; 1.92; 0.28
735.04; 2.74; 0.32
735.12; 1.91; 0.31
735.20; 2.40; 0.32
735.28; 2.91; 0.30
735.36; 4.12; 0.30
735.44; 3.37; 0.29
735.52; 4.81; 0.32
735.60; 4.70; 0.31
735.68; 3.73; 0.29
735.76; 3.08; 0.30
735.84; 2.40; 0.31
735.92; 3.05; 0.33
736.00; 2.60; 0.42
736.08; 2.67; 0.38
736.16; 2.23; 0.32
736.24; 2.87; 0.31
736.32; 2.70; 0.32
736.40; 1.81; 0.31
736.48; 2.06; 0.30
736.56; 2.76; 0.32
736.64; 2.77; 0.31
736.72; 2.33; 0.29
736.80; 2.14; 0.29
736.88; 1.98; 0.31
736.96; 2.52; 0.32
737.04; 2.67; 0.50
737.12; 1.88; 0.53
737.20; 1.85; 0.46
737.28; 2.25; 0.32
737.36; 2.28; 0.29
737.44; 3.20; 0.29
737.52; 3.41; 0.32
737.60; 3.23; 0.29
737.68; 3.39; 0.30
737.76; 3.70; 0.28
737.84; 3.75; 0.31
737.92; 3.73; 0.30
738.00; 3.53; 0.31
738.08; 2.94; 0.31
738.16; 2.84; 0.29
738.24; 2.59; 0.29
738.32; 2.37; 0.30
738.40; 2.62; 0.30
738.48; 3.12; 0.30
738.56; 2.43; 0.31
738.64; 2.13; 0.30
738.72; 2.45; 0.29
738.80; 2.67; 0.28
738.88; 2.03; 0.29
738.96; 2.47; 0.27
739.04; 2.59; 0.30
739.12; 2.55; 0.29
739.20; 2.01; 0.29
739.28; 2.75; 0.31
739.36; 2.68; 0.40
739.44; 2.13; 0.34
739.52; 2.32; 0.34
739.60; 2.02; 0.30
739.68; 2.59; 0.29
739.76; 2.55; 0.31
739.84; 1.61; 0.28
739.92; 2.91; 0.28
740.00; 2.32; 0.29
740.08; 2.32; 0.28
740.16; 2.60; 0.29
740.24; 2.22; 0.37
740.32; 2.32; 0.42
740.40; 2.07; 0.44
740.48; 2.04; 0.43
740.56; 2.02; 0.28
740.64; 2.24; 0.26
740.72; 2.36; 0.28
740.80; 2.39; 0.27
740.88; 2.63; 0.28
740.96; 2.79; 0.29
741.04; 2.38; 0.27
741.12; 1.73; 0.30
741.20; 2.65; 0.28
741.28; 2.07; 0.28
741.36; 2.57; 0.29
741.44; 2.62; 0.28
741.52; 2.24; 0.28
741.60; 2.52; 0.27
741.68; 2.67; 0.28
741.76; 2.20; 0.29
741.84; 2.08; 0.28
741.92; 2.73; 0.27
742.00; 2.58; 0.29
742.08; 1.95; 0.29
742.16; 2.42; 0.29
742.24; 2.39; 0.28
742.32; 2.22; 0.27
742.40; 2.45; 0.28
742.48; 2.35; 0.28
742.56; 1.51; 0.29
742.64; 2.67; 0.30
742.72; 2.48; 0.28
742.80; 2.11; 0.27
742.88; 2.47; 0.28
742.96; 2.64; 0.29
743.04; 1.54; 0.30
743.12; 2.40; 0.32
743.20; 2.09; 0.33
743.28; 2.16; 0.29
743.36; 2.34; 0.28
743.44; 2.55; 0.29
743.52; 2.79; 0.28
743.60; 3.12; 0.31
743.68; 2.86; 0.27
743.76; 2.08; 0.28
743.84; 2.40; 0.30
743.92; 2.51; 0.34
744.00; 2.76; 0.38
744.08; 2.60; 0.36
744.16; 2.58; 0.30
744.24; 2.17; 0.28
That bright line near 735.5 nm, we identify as H-alpha 6563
